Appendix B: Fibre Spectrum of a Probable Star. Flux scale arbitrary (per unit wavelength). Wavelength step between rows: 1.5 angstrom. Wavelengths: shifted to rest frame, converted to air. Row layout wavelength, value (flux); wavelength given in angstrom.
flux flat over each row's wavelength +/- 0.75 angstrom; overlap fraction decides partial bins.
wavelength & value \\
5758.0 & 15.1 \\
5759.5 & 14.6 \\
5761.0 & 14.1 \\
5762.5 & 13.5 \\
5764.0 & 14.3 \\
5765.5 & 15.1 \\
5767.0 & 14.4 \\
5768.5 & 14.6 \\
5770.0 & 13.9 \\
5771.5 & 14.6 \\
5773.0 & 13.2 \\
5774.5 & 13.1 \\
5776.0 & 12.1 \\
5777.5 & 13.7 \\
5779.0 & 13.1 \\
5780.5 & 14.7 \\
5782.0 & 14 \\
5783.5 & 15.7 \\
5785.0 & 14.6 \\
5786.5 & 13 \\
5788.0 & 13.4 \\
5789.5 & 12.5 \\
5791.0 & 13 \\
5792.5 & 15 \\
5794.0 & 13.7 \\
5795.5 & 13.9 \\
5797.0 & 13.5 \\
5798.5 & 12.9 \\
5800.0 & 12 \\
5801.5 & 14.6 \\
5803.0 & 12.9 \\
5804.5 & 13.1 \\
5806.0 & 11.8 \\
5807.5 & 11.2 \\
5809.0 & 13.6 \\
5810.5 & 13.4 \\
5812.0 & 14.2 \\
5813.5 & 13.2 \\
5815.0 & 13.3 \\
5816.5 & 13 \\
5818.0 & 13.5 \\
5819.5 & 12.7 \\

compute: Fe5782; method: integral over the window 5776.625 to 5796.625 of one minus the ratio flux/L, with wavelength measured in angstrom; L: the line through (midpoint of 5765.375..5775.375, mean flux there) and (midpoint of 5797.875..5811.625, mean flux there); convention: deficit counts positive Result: -0.5 angstrom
